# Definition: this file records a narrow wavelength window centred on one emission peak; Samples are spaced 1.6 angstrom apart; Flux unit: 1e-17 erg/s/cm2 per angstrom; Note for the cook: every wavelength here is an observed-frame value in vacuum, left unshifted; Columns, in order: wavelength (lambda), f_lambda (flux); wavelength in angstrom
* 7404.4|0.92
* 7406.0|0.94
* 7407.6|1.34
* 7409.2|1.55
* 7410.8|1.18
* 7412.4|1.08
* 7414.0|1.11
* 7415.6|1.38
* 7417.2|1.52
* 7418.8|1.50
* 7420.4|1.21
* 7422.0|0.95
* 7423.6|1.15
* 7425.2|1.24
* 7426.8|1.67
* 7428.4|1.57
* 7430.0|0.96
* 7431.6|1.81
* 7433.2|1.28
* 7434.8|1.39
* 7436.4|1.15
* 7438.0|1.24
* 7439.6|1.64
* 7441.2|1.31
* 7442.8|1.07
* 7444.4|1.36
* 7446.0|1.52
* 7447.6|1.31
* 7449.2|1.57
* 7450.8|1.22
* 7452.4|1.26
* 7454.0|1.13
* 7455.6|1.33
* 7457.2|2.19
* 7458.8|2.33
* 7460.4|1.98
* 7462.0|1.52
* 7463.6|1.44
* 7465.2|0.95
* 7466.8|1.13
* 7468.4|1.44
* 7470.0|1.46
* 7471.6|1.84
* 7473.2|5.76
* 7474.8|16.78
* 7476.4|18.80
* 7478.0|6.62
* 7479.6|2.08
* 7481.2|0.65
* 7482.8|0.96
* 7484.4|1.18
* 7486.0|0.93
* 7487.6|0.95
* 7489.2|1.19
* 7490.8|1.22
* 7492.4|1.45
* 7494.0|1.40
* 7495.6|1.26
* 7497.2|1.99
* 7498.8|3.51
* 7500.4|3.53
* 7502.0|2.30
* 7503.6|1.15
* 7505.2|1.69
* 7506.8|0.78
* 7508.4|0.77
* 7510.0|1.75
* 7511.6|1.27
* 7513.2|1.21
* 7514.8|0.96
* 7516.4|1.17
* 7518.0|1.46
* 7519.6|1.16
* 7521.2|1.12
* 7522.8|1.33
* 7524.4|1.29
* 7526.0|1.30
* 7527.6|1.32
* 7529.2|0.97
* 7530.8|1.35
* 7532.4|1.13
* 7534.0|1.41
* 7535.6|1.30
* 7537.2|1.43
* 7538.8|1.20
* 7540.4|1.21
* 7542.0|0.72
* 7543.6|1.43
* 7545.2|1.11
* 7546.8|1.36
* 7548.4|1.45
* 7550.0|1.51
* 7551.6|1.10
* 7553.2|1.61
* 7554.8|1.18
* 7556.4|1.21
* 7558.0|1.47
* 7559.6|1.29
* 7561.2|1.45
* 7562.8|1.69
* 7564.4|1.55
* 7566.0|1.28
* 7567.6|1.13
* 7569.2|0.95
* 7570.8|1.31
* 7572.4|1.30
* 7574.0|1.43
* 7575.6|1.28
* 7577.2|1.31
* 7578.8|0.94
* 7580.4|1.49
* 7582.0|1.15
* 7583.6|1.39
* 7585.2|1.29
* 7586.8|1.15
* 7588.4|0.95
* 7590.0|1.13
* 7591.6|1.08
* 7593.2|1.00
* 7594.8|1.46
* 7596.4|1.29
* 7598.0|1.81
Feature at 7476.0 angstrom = H-alpha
